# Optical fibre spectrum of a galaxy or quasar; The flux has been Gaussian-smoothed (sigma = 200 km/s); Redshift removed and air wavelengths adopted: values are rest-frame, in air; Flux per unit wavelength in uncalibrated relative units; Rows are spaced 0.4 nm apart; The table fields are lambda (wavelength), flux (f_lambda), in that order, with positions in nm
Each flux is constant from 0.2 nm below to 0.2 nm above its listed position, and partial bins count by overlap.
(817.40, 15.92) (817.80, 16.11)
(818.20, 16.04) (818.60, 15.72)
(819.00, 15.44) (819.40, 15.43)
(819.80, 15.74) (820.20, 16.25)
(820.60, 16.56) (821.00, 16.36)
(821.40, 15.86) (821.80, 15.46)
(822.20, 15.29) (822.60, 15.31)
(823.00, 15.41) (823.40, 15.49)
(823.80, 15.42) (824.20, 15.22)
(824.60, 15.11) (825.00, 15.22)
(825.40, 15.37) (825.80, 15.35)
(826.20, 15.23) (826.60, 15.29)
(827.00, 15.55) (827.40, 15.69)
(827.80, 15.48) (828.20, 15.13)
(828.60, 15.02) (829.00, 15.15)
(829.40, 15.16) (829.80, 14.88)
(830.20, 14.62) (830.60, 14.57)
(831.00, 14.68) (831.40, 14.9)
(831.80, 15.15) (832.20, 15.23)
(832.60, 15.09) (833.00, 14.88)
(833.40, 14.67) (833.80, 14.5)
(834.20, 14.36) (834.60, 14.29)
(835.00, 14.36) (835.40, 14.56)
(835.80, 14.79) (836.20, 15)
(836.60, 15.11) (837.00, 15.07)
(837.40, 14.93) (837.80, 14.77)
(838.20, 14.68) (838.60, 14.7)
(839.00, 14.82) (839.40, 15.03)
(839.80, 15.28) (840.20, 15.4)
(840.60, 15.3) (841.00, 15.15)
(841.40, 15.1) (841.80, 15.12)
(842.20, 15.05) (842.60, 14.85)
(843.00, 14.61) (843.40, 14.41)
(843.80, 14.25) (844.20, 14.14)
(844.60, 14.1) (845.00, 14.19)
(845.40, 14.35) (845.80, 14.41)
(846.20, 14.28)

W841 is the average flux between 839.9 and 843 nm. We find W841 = 15.1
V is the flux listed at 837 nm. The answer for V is 15.07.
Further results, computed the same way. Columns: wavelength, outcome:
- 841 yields 15.15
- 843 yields 14.61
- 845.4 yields 14.35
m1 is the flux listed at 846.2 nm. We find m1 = 14.28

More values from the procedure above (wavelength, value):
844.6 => 14.1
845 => 14.19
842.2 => 15.05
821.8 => 15.46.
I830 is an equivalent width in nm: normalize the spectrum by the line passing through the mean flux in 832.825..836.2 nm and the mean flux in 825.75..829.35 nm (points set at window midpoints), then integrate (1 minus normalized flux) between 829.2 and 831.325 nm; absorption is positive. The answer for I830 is 0.03 nm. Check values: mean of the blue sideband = 15.3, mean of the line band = 14.8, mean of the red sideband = 14.6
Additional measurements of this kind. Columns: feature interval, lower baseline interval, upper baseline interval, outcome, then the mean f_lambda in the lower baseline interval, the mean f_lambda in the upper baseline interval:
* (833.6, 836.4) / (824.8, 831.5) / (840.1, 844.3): 0.084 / 15.1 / 14.9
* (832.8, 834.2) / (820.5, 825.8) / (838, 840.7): 0.052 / 15.5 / 15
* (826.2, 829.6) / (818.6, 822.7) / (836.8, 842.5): 0.041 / 15.8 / 15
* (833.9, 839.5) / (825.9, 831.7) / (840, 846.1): 0.050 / 15.1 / 14.7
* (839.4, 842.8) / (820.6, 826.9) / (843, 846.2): -0.156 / 15.5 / 14.3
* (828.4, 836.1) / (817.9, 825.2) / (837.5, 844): 0.225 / 15.6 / 14.9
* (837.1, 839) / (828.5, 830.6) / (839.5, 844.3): 0.016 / 14.9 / 14.9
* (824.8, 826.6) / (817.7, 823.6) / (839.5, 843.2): 0.035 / 15.8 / 15.1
